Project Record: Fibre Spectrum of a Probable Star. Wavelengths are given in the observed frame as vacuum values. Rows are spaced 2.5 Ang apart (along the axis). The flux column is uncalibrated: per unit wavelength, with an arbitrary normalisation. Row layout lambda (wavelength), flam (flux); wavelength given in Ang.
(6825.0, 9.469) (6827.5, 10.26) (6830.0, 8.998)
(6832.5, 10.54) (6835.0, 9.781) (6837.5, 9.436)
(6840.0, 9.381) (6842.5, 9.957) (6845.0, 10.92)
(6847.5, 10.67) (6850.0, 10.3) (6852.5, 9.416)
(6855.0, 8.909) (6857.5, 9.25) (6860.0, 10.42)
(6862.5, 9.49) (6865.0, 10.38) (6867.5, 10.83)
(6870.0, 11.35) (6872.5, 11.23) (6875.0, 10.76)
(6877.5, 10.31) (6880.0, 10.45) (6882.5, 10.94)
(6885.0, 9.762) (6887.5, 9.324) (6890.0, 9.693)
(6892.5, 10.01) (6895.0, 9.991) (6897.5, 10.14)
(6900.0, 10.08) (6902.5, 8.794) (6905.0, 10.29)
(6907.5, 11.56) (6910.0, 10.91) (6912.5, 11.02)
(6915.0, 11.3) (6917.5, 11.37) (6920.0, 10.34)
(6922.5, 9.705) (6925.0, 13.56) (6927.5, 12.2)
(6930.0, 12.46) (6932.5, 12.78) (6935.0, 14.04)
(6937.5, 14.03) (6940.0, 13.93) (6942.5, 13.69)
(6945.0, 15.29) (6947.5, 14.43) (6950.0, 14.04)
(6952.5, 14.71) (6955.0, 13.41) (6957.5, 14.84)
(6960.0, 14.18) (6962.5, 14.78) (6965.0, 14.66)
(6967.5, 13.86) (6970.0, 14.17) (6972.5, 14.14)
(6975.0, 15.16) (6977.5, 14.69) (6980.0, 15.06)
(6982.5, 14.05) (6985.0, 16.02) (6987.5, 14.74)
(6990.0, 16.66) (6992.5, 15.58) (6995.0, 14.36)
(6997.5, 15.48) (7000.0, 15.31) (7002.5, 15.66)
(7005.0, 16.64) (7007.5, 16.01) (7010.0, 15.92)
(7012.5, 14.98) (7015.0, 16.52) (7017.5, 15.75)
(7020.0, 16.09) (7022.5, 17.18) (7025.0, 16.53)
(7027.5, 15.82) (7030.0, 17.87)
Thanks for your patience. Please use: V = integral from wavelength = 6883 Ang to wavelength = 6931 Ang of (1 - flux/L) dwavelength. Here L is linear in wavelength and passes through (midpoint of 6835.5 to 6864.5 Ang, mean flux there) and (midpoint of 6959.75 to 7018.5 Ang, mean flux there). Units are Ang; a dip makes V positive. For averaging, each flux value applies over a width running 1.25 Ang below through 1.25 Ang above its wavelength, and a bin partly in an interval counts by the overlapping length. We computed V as 5.6 Ang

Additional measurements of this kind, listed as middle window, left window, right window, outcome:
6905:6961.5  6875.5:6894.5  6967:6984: -1.7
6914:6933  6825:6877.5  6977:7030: 1.6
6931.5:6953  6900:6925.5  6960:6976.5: -2.3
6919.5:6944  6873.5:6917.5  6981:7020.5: -1.2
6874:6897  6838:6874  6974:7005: 2.4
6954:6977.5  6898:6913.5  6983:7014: -1.1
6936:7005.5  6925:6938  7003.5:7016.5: -1.0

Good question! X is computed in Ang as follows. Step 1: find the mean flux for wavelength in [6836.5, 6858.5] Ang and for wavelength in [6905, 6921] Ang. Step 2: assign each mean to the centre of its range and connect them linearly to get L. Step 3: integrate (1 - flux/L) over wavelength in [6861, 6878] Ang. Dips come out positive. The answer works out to -0.7 Ang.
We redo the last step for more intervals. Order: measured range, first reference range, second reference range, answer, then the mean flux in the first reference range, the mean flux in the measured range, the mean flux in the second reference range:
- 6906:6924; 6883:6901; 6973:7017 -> 0.3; 9.9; 10.9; 15.4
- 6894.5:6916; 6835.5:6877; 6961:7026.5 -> 2.8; 10.2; 10.5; 15.4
